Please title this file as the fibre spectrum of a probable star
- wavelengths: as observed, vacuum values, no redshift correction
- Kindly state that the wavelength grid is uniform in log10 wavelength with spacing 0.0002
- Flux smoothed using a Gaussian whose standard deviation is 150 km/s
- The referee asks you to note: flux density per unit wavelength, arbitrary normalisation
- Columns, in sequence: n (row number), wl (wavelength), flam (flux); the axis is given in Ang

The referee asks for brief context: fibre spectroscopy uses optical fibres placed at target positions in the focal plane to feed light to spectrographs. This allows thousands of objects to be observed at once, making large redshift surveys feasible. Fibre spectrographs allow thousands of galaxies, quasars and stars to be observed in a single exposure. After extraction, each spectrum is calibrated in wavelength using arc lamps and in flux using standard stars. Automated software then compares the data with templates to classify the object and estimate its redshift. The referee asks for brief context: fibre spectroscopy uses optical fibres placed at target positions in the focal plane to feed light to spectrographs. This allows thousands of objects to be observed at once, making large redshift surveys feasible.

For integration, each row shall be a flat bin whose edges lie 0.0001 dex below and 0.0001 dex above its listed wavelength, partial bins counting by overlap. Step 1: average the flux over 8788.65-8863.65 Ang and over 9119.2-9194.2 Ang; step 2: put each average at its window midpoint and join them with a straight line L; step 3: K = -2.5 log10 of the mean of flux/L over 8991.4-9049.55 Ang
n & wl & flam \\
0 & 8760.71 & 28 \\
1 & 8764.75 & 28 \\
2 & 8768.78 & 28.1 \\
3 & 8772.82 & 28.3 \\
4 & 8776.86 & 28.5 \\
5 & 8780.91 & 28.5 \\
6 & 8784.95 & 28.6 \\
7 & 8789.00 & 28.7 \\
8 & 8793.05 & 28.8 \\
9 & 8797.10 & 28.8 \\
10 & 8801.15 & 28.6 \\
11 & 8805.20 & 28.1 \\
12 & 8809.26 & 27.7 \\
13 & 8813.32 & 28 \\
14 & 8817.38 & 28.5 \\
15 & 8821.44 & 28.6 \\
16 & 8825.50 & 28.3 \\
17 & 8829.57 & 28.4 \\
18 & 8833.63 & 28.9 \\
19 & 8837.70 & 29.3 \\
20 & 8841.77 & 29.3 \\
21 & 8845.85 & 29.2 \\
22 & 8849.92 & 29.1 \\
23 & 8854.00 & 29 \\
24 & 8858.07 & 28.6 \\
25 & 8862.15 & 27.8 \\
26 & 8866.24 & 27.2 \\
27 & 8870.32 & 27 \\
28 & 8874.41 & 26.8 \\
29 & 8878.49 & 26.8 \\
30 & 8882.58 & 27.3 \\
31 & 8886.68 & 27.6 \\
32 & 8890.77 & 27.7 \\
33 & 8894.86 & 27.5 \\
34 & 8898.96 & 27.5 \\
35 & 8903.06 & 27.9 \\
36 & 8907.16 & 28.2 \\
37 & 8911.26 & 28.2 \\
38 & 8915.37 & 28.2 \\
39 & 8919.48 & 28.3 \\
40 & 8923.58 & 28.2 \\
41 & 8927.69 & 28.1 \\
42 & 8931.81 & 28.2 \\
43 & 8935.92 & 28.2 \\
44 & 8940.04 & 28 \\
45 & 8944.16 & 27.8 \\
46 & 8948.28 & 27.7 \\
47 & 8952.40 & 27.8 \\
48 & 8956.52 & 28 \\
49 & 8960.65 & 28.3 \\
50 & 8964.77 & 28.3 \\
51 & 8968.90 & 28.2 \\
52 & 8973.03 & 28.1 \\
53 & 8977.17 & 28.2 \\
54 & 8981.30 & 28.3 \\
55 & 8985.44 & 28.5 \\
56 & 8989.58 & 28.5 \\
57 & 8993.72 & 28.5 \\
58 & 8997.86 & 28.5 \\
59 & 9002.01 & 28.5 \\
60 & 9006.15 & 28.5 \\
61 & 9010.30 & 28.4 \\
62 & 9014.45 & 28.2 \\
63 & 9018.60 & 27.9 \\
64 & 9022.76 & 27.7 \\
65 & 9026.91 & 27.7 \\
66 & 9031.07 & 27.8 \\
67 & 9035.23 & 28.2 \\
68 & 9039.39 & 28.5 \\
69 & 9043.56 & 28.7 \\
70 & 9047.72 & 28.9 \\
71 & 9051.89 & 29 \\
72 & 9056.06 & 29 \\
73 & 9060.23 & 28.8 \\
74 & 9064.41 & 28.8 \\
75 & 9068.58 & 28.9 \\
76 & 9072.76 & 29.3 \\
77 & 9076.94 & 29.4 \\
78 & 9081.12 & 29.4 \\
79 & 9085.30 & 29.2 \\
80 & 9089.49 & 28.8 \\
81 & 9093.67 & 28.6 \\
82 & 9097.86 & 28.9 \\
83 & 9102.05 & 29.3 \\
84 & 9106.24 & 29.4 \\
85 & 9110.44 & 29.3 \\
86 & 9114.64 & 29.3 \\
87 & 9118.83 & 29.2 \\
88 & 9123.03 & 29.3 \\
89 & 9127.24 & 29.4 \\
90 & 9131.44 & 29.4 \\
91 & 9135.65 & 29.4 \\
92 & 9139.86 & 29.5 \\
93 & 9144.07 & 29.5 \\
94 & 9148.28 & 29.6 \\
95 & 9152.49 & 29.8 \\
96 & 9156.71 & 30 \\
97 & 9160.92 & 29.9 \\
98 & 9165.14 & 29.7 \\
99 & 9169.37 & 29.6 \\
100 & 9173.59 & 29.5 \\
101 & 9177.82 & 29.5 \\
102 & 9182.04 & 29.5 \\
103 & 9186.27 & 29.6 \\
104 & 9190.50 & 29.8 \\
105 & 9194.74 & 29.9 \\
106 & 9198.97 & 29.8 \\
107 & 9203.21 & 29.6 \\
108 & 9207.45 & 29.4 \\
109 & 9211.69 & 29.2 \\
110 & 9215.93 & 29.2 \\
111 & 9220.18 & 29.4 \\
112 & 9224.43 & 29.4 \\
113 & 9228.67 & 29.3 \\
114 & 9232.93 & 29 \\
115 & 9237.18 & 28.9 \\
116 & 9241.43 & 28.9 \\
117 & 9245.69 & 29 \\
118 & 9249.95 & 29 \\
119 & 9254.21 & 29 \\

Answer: 0.03 mag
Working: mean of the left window 28.6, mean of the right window 29.6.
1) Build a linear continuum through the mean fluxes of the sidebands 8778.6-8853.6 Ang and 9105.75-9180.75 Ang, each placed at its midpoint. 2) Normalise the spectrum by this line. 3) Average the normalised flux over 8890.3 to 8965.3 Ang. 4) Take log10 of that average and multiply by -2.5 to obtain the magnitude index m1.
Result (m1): 0.036 mag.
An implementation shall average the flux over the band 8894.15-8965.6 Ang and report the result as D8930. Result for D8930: 28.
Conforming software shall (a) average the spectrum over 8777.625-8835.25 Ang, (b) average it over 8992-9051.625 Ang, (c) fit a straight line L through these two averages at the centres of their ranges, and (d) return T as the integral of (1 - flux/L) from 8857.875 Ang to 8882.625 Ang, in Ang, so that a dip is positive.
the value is 1.0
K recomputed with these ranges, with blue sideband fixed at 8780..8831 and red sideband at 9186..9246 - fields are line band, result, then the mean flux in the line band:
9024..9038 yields 0.04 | 27.9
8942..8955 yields 0.04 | 27.8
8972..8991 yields 0.02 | 28.3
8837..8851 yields -0.03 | 29.2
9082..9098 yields 0.01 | 28.9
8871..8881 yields 0.07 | 26.9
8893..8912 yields 0.03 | 27.8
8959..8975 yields 0.02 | 28.2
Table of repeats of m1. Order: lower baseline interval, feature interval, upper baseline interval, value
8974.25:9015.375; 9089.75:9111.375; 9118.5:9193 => 0.004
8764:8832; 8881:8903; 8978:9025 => 0.031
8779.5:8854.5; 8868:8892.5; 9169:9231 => 0.062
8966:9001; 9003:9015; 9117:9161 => 0.005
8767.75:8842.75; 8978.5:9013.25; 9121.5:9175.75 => 0.025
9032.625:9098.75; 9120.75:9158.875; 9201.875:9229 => -0.016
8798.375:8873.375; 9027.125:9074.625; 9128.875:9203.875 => 0.020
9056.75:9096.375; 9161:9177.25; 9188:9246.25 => -0.014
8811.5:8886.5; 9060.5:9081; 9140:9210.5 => 0.004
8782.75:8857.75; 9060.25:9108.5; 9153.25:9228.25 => 0.009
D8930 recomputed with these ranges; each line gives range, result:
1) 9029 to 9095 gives 28.8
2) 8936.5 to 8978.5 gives 28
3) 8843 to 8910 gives 27.8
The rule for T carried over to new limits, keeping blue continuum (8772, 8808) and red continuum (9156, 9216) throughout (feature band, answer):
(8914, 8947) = 0.9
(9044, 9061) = 0.2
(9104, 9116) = 0.0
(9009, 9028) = 0.8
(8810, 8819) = 0.1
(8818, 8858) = -0.3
